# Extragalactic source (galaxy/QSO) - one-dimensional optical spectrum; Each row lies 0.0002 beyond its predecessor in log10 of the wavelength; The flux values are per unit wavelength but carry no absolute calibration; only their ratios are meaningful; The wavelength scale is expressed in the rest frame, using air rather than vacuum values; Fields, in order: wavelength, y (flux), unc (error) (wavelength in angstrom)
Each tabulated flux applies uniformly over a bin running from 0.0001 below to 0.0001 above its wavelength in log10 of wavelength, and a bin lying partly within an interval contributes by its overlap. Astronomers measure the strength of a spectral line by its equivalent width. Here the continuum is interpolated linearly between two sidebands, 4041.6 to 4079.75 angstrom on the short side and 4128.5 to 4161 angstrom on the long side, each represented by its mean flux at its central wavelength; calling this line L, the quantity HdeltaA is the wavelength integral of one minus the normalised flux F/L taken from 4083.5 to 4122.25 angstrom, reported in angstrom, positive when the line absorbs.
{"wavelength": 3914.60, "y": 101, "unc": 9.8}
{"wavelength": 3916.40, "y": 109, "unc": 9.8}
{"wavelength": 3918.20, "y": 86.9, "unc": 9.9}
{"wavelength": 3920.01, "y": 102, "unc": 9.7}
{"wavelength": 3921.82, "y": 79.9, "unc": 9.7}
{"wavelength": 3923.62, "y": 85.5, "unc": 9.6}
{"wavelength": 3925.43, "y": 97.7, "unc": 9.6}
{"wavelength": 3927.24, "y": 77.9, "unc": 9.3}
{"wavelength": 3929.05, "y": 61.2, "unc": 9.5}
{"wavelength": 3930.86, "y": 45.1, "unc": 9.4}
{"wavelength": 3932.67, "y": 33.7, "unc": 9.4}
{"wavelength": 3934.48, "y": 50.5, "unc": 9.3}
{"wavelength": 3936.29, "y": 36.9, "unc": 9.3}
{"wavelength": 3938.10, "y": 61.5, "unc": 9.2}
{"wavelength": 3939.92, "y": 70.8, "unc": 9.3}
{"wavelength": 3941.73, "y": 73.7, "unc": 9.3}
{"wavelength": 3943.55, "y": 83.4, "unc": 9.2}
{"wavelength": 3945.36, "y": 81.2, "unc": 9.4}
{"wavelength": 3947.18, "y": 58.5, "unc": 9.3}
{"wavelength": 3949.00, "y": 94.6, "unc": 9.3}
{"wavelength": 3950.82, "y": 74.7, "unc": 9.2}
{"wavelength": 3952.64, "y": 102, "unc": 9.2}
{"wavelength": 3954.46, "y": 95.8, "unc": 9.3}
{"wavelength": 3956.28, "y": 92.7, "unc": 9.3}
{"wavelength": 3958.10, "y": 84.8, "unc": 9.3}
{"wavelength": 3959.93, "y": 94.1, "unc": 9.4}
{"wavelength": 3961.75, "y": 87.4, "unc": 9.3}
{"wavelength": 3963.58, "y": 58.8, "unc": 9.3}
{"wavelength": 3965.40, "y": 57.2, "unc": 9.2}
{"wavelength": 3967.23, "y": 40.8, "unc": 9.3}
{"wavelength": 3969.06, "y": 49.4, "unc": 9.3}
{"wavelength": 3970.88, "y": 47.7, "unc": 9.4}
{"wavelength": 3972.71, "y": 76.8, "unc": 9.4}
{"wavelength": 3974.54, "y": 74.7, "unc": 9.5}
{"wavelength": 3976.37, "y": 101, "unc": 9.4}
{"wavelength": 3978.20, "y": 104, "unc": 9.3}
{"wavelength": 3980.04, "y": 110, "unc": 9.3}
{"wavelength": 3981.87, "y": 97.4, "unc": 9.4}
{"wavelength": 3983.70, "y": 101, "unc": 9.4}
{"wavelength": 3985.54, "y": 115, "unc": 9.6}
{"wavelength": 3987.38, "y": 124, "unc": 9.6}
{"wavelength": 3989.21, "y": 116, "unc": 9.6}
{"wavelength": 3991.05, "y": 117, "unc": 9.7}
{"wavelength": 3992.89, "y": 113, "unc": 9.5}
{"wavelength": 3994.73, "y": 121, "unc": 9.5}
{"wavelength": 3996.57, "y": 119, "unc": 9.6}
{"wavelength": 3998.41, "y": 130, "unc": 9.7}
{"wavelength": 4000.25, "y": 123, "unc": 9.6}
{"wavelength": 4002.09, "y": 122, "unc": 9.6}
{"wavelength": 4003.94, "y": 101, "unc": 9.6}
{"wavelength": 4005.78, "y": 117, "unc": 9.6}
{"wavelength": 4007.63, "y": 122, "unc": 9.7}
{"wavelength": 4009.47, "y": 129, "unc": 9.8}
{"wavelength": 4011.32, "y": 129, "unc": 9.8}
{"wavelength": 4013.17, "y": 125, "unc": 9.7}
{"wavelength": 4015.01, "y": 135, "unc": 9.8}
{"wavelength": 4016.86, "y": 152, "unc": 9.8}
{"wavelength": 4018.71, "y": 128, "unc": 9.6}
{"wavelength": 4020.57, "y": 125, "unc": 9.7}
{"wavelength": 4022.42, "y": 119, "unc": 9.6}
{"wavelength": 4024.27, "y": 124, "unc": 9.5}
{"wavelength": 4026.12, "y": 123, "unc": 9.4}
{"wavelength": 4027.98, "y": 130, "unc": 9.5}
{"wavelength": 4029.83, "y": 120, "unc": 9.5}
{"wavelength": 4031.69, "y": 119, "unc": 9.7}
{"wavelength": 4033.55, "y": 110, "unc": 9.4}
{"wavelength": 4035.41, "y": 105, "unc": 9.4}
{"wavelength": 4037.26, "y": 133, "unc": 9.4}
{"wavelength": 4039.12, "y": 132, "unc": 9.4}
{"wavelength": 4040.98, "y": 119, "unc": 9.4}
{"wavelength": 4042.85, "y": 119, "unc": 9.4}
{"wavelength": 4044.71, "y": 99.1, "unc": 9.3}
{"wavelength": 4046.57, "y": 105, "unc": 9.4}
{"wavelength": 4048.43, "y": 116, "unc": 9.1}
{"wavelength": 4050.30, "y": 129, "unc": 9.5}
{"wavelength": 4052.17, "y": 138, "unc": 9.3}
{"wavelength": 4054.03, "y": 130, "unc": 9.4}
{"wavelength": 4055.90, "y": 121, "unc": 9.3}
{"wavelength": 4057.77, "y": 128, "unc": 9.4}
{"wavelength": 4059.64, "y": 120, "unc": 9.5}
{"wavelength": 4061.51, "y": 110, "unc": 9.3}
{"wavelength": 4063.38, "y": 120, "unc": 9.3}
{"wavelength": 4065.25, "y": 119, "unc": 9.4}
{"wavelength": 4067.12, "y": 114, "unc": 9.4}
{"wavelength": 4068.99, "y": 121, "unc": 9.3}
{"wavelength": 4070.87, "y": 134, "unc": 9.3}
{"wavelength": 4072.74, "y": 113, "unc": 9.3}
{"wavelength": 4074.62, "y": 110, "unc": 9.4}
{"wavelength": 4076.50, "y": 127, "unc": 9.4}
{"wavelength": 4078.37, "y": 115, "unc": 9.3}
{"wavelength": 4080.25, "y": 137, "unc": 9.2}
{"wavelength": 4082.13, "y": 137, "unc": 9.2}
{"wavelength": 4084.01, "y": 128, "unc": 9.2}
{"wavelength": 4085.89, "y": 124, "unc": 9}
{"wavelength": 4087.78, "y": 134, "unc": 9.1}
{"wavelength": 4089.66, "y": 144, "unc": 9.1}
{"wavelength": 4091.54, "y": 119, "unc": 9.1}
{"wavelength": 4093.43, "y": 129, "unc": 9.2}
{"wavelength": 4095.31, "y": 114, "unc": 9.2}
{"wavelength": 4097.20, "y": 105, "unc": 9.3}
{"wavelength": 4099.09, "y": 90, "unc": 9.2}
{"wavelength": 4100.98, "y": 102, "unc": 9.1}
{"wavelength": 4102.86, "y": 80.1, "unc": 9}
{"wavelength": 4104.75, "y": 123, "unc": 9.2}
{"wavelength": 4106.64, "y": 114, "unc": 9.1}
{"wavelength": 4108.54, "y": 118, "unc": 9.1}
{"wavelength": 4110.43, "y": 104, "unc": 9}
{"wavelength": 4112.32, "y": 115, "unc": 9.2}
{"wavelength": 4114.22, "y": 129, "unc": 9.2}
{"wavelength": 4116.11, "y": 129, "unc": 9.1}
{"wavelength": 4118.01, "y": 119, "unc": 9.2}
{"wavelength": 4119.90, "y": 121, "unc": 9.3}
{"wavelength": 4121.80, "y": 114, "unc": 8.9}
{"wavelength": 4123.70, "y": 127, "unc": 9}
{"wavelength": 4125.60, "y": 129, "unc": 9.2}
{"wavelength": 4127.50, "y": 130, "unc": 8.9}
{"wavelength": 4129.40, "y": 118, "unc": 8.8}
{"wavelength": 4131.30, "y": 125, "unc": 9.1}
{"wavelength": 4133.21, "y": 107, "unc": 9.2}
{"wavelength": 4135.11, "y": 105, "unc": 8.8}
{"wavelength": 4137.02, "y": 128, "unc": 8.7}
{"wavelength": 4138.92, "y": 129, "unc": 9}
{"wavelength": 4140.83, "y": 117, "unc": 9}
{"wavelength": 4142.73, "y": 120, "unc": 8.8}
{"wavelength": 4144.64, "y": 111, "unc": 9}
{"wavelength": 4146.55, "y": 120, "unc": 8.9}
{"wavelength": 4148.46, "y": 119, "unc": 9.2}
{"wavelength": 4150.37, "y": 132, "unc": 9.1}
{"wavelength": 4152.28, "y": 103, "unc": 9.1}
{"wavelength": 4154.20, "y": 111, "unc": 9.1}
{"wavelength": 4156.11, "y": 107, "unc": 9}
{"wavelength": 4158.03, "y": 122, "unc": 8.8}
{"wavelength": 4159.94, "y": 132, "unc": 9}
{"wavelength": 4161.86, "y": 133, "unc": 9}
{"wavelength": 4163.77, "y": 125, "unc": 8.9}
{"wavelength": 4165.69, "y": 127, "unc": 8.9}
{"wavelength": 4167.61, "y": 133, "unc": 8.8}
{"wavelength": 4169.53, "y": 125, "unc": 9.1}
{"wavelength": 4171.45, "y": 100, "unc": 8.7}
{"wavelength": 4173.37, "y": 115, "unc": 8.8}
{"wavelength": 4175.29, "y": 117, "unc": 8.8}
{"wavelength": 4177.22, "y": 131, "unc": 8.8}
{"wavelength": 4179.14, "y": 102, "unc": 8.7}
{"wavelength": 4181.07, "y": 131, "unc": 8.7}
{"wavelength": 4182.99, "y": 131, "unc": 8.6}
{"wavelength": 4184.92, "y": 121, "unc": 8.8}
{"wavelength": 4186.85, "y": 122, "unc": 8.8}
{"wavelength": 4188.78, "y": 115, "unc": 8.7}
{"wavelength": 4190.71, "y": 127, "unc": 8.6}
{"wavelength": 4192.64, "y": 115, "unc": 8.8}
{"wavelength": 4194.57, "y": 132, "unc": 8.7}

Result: 0.7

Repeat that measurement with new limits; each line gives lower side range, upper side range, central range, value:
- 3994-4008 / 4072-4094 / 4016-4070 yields 0.56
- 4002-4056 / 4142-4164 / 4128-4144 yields 0.14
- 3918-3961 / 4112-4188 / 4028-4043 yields -3.72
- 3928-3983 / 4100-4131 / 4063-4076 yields -1.78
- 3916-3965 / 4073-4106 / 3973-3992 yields -3.56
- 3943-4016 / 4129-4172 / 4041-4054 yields -1.43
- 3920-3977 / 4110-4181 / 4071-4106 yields -4.20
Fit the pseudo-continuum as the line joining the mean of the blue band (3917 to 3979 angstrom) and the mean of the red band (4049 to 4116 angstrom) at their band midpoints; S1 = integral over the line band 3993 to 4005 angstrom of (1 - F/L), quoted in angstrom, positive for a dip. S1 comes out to -3.6 angstrom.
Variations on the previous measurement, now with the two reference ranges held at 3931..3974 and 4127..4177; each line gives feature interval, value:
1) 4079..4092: -3.7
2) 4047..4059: -3.9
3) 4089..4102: -1.0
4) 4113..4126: -1.4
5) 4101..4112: 0.1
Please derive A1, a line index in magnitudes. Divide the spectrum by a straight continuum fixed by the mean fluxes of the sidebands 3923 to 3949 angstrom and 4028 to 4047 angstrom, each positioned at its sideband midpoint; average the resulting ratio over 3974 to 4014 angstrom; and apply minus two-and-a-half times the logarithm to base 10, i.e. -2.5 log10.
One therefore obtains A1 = -0.20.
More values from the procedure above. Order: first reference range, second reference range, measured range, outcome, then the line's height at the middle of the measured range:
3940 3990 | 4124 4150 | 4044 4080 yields -0.15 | 105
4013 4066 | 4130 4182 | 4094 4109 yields 0.14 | 121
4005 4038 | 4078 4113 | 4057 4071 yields 0.01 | 121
